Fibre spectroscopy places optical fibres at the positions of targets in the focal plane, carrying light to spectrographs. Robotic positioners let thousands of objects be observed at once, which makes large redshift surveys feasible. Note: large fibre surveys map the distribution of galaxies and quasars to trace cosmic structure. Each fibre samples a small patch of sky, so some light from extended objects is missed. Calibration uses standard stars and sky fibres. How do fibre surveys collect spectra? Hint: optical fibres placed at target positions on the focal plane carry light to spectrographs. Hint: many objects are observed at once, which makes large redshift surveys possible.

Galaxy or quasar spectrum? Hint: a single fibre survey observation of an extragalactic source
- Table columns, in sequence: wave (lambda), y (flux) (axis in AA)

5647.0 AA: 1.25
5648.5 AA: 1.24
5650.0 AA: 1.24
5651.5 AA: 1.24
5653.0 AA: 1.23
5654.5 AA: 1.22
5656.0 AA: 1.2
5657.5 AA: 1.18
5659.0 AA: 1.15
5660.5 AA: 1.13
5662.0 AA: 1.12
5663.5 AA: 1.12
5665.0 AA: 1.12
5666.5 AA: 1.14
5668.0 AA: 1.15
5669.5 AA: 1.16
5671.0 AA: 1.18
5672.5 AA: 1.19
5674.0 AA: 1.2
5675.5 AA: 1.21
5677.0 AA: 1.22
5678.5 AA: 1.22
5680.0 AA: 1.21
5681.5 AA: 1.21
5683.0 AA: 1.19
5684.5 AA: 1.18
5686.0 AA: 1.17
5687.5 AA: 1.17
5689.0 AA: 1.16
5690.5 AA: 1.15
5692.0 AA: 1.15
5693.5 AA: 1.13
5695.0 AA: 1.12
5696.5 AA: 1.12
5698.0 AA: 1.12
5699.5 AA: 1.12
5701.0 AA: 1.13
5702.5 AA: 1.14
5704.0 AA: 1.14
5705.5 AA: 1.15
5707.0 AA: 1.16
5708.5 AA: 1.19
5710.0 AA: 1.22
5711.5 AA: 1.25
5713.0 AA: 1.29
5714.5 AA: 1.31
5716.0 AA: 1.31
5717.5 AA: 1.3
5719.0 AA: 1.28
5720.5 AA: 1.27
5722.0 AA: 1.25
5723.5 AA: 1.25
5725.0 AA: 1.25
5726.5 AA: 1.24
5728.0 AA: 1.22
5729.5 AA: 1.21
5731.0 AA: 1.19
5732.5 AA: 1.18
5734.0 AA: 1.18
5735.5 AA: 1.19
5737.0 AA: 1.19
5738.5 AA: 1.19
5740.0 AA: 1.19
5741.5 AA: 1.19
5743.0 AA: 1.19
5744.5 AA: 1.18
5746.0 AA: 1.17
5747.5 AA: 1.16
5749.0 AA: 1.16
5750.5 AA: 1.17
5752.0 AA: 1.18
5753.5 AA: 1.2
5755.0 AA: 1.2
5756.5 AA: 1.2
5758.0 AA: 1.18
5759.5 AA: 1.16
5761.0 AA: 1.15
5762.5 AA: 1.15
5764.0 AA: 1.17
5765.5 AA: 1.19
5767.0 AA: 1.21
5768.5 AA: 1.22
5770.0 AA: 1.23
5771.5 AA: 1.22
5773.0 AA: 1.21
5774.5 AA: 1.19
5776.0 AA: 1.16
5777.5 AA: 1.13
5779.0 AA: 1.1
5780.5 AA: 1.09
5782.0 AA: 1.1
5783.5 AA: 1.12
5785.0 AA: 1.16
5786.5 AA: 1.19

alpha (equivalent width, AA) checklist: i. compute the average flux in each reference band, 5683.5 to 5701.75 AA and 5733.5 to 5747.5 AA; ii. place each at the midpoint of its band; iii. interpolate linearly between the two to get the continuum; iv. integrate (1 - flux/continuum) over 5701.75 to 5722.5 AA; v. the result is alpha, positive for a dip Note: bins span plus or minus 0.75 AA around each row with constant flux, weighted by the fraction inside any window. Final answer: -1.3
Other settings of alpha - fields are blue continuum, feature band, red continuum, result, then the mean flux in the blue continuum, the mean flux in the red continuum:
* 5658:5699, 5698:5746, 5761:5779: -1.50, 1.16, 1.18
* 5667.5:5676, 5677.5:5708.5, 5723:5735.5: 0.90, 1.18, 1.21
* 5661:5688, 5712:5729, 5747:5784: -1.39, 1.18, 1.17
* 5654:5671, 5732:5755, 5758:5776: -0.01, 1.15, 1.19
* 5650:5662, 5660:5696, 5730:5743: 0.72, 1.19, 1.19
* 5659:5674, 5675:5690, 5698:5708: -0.63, 1.15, 1.14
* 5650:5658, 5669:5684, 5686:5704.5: -0.32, 1.22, 1.14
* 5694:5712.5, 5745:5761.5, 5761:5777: 0.10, 1.16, 1.19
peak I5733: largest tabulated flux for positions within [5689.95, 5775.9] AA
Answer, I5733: 1.31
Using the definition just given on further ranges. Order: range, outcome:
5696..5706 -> 1.15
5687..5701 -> 1.17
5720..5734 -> 1.27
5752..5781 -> 1.23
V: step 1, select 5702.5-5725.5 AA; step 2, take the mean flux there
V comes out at 1.24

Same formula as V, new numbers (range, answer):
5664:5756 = 1.19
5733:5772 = 1.19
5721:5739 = 1.21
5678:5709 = 1.16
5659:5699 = 1.16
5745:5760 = 1.18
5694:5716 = 1.18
